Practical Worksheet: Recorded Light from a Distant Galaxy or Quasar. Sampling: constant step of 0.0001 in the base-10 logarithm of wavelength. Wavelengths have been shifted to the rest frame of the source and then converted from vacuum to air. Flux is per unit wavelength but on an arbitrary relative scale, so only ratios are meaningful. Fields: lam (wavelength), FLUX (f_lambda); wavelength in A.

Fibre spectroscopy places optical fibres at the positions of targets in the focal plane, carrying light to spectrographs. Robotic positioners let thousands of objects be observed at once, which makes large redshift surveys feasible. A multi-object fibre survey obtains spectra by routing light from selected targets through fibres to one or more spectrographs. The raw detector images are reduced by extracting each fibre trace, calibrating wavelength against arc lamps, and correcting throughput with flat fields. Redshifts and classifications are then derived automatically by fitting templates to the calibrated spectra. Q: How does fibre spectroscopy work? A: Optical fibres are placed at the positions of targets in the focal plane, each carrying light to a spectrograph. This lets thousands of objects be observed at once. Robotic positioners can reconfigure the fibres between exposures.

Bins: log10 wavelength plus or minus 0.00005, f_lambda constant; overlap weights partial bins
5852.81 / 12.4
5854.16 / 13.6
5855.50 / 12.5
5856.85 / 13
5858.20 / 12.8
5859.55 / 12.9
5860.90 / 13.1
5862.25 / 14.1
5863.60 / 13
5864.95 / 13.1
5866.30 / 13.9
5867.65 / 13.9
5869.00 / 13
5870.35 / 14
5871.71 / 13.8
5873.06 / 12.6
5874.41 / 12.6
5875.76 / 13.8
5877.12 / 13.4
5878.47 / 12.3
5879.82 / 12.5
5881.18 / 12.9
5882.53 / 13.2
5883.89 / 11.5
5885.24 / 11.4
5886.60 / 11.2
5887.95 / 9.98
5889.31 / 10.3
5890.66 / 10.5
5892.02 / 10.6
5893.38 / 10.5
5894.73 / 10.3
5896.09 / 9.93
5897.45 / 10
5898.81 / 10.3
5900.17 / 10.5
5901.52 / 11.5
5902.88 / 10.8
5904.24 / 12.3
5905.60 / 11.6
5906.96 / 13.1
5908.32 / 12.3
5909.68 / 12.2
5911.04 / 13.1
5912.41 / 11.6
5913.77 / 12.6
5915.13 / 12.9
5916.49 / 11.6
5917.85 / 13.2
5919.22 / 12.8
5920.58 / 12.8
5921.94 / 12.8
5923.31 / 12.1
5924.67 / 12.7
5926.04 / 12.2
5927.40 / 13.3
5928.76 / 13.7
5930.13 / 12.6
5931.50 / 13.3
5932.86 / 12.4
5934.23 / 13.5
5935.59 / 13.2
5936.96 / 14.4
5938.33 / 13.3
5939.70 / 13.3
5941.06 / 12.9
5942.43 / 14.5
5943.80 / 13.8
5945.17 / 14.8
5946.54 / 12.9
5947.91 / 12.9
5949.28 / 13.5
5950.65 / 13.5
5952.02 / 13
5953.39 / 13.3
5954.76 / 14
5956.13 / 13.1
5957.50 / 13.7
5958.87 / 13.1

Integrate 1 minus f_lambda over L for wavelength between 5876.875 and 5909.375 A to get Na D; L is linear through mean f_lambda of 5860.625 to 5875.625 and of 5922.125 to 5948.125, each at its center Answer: 4.8 A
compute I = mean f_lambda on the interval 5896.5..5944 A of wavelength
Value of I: 12.5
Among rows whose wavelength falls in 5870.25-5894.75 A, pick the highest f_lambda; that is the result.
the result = 14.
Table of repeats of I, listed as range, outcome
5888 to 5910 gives 11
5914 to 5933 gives 12.8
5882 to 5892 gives 11.1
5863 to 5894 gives 12.3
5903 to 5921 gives 12.4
